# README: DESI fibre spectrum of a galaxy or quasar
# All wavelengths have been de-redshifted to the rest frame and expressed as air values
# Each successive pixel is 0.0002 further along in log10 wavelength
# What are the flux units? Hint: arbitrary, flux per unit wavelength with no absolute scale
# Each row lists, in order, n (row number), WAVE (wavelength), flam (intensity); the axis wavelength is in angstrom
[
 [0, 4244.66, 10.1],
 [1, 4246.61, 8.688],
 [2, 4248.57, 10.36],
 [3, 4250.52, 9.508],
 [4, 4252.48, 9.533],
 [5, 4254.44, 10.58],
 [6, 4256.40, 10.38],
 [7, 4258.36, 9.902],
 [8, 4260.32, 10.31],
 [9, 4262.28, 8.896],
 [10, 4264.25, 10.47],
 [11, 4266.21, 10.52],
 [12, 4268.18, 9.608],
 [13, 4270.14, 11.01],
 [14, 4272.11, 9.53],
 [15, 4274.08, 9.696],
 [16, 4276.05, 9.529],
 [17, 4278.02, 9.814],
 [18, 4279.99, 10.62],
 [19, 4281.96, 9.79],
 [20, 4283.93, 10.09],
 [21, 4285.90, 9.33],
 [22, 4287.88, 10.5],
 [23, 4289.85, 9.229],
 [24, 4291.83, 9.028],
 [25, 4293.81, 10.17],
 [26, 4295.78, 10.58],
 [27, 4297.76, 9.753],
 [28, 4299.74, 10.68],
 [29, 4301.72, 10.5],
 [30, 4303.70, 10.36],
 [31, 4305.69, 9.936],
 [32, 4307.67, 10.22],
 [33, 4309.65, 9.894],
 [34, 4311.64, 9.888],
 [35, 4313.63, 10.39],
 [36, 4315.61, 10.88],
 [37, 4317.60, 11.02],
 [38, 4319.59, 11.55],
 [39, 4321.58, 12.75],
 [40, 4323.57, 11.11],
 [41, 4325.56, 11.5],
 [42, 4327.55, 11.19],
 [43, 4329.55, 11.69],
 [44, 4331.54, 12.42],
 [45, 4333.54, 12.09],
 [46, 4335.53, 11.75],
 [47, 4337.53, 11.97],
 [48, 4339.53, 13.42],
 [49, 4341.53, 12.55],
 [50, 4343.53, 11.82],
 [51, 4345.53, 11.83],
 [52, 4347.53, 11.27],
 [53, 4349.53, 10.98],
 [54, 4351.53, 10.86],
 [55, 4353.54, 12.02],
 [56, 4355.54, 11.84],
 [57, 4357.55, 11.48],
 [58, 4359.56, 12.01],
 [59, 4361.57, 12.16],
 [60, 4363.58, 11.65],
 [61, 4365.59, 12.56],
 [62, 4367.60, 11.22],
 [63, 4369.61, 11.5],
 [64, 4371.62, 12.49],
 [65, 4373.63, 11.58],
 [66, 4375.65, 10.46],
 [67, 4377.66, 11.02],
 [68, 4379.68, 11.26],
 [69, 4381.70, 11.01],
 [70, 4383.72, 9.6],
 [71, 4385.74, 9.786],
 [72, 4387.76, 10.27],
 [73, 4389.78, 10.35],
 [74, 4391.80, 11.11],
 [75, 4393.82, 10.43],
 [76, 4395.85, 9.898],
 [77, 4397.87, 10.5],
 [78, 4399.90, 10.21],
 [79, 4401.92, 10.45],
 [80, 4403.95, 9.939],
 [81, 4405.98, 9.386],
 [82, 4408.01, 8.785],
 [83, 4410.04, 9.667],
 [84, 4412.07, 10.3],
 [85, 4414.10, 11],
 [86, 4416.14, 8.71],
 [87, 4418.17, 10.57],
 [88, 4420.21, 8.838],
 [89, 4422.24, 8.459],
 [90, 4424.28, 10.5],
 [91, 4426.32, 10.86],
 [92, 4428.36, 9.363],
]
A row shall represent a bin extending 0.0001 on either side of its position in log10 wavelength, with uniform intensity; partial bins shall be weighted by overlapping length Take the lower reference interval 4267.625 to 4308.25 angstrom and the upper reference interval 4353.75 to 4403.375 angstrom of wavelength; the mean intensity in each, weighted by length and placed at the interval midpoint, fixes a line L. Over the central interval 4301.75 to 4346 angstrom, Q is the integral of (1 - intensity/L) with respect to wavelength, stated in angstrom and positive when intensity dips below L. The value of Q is -4.0 angstrom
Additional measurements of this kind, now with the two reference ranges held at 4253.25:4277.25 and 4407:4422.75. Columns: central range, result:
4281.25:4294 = 0.3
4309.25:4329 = -2.4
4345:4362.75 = -3.3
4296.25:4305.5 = -0.4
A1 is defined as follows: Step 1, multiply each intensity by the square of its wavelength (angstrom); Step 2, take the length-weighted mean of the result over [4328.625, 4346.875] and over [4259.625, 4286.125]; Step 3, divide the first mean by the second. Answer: 1.3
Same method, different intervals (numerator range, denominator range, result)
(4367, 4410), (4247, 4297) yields 1.11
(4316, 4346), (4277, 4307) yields 1.21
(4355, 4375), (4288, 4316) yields 1.20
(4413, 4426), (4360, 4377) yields 0.85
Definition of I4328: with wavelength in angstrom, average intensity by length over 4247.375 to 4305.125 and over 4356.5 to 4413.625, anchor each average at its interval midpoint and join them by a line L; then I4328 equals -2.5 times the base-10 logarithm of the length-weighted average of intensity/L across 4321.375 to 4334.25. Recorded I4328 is -0.137 mag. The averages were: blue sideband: 10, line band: 11.8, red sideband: 10.8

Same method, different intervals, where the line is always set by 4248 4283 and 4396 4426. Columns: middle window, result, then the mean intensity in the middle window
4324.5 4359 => -0.19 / 11.8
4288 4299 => 0.01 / 9.84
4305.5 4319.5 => -0.05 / 10.4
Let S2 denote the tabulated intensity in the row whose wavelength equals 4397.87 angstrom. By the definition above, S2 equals 10.5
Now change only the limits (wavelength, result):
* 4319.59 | 11.55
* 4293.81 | 10.17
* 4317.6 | 11.02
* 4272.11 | 9.53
